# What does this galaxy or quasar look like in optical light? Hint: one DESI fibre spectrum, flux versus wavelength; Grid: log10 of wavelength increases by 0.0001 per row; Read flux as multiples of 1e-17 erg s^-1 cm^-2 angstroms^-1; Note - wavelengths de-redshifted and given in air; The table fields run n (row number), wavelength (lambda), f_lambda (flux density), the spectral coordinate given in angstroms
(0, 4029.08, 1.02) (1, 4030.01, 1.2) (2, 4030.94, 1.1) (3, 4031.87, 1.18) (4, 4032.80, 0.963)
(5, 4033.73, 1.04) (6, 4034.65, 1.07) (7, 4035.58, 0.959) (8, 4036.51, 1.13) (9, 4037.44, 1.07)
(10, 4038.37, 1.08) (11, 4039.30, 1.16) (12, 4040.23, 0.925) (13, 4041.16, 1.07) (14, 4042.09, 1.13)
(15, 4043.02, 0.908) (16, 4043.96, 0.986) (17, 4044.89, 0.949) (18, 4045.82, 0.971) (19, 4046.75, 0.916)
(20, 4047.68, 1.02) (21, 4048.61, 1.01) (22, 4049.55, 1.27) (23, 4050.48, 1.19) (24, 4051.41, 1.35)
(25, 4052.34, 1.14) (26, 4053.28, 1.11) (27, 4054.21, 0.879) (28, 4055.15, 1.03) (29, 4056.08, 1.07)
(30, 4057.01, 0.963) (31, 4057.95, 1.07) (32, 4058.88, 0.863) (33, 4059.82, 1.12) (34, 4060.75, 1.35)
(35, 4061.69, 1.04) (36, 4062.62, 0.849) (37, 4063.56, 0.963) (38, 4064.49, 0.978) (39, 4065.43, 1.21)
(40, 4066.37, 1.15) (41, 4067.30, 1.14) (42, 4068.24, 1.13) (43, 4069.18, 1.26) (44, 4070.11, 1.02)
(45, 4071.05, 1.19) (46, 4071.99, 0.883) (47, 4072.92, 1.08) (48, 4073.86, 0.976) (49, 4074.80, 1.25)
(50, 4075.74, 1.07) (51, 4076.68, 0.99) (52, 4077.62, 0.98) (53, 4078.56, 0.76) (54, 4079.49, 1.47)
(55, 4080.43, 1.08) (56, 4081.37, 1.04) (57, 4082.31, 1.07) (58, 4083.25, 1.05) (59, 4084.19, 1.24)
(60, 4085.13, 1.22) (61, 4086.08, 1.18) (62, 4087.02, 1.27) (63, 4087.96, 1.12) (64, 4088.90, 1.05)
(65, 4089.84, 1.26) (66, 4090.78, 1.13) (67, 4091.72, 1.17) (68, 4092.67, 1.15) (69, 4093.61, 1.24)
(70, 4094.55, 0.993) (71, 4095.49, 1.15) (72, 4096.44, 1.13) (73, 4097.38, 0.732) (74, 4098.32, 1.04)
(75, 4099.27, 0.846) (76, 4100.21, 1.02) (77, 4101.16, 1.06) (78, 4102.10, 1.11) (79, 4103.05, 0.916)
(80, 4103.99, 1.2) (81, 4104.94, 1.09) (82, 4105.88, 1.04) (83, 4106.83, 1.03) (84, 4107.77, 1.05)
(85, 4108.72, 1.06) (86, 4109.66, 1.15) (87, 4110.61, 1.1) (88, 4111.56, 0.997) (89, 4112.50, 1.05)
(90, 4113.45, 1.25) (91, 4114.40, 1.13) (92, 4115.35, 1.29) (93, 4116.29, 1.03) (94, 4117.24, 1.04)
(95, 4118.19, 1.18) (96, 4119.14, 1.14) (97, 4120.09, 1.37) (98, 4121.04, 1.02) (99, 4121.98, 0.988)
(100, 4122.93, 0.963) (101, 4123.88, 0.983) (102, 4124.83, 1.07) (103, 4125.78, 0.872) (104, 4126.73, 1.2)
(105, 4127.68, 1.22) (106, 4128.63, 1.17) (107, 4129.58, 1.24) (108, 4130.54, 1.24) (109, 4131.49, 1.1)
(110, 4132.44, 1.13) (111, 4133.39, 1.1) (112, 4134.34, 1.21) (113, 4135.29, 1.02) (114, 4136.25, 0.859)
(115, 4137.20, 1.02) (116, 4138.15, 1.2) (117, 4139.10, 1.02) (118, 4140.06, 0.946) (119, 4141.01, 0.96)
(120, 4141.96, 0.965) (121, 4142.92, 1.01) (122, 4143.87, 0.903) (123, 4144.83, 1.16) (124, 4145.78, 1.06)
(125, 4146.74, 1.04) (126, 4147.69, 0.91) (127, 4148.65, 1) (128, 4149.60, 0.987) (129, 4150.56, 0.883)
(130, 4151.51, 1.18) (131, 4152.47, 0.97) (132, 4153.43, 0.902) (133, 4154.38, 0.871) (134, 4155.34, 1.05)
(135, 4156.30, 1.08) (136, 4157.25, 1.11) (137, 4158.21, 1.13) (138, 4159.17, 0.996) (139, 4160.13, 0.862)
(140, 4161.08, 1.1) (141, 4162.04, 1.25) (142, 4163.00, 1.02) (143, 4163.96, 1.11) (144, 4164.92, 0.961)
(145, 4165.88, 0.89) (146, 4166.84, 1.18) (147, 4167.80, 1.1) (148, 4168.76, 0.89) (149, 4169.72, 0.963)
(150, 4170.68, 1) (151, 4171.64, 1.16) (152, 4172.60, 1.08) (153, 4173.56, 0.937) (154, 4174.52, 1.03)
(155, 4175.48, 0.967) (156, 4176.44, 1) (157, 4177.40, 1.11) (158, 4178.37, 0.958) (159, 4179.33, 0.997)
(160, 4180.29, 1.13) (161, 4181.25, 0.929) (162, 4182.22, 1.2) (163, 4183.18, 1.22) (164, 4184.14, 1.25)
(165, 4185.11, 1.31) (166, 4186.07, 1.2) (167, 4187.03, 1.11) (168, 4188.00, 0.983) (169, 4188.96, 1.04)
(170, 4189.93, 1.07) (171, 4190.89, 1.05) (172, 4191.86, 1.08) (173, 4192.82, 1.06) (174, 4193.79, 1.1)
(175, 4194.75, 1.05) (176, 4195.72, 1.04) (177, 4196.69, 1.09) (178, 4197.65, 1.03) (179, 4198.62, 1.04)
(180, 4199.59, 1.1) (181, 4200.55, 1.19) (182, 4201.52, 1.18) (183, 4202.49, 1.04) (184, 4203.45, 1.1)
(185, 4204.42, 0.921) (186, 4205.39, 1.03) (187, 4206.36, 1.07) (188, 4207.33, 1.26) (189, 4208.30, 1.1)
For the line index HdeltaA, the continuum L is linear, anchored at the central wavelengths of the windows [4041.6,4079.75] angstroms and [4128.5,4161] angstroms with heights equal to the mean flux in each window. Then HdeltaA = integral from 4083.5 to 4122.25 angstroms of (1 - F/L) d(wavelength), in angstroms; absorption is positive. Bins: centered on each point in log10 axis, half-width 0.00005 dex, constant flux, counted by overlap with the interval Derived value -2.0 angstroms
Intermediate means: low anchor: 1.06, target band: 1.1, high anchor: 1.04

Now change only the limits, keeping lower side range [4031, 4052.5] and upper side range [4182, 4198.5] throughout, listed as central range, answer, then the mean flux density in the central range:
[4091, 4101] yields 0.3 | 1.05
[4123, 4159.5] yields 1.6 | 1.05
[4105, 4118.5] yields -0.2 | 1.1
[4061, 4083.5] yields 0.1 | 1.07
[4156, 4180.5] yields 1.4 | 1.04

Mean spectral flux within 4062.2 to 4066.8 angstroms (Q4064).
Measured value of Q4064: 1.03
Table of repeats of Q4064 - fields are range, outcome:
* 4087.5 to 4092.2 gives 1.15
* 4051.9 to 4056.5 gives 1.04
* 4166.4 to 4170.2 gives 1.03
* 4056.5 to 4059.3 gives 0.97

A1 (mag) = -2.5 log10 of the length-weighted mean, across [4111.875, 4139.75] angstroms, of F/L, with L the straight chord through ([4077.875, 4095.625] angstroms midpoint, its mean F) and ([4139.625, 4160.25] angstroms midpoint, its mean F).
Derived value -0.05 mag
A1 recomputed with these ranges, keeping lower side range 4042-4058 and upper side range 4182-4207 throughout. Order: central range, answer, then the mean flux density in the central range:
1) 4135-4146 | 0.075 mag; 1.01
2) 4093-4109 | 0.026 mag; 1.04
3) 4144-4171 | 0.066 mag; 1.02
